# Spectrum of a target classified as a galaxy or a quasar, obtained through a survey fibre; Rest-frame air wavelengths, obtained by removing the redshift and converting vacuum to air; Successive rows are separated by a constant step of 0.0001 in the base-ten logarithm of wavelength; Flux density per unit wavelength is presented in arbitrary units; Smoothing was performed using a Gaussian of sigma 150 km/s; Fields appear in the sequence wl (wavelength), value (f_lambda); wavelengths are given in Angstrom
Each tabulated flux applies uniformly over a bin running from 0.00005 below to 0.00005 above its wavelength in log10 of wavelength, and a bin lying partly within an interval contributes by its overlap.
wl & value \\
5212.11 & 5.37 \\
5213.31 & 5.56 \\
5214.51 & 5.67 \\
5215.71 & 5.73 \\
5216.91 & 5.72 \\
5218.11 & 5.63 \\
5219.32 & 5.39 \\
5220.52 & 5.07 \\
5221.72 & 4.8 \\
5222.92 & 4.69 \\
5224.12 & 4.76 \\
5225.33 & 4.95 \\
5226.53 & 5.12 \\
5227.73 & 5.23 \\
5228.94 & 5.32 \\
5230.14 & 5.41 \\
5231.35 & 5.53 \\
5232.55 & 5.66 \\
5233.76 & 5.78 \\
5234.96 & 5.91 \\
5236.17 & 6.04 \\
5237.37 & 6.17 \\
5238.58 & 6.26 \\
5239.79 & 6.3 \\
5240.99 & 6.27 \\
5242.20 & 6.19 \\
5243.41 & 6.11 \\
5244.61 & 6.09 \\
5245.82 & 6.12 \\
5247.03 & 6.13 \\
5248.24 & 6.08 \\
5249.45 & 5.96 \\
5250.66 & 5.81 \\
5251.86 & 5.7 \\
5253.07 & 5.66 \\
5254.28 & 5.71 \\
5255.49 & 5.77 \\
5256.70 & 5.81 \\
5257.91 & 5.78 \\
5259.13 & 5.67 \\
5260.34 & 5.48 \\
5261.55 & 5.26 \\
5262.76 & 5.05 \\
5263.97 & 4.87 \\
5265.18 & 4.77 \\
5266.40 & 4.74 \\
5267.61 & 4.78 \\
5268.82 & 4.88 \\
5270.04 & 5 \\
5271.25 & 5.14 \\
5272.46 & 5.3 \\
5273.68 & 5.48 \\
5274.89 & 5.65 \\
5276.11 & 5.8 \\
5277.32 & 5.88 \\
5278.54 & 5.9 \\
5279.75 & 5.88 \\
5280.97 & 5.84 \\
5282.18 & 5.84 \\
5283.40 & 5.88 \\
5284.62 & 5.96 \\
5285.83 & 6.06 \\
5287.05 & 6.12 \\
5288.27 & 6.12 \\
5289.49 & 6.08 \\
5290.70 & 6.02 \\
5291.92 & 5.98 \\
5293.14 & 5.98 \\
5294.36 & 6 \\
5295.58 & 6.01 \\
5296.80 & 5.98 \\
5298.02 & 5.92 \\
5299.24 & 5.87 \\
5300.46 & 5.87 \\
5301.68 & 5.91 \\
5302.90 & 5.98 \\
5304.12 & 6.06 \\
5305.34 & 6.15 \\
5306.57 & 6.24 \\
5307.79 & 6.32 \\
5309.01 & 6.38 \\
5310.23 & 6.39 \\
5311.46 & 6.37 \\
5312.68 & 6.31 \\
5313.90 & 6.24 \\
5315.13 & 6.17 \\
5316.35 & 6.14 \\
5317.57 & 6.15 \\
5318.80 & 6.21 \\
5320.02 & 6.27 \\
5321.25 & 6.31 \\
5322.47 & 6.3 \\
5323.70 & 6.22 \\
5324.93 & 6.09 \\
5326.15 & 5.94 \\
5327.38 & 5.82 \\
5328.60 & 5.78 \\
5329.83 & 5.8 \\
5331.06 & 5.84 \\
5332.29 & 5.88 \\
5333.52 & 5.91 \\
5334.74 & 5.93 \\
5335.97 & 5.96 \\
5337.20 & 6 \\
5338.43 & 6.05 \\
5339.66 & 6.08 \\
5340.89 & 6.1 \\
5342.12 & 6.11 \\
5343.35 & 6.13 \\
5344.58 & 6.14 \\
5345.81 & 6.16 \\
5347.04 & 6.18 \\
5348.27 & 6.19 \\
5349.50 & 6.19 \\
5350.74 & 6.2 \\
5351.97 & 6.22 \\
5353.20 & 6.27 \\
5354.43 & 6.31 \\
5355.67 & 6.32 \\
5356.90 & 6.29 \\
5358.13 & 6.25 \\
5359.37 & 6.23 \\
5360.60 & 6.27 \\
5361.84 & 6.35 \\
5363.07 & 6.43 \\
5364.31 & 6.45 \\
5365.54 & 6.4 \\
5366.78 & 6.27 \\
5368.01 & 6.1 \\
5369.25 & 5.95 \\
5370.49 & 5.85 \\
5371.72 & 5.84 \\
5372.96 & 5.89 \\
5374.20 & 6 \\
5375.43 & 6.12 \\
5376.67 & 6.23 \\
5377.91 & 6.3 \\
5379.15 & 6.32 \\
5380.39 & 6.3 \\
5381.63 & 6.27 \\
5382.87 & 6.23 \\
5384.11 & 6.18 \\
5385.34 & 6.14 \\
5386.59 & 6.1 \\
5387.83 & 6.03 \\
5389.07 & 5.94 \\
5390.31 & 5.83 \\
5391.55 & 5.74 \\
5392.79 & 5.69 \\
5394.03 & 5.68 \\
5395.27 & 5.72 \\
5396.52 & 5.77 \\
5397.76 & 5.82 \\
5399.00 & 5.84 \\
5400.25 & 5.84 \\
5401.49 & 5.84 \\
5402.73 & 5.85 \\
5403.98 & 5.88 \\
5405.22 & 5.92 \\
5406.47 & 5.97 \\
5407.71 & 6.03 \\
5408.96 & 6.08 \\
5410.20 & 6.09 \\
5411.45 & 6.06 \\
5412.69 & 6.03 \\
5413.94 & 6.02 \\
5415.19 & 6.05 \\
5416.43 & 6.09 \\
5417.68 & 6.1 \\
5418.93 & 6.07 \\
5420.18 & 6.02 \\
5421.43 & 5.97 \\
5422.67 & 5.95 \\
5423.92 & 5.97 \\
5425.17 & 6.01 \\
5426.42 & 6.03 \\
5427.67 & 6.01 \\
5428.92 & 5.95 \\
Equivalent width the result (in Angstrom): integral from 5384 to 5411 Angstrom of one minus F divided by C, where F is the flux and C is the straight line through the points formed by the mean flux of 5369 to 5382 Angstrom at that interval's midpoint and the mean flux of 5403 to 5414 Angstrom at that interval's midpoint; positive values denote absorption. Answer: 0.6 Angstrom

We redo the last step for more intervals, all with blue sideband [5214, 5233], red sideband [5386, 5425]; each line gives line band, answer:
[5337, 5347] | -0.69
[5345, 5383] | -2.73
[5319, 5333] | -0.93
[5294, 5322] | -2.77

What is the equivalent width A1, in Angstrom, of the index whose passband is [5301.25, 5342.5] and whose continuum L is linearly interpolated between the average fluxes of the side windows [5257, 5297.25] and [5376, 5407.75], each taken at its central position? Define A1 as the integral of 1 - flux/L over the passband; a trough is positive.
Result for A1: -2.5 Angstrom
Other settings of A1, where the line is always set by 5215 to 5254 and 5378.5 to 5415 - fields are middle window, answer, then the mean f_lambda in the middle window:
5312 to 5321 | -0.6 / 6.22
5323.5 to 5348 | -0.6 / 6.01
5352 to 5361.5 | -0.6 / 6.27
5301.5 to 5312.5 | -0.8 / 6.21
